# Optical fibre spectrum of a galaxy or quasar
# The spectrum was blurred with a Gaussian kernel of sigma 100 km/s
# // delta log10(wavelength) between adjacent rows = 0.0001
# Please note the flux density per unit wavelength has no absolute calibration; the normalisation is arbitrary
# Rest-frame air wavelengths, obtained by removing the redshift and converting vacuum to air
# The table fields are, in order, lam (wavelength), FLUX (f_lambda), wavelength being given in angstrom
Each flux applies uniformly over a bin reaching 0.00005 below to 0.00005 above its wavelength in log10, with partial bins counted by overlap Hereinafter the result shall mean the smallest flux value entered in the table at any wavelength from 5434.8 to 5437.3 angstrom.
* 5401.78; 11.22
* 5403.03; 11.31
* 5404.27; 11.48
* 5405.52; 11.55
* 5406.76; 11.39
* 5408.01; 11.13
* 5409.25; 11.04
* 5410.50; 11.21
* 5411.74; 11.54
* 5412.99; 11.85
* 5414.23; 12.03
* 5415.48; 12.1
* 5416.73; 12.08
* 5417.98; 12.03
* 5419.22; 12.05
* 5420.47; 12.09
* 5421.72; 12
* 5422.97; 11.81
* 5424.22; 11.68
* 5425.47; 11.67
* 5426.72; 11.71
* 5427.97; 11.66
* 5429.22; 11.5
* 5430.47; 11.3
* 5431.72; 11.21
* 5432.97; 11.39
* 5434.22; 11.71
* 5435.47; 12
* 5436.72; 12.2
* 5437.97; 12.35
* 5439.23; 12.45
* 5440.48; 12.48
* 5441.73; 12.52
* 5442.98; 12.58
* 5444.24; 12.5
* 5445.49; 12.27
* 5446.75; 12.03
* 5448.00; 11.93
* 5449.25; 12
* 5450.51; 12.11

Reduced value 12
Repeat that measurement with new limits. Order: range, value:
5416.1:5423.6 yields 11.81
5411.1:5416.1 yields 11.54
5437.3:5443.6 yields 12.35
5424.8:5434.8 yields 11.21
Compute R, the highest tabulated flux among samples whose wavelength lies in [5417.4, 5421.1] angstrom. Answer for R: 12.09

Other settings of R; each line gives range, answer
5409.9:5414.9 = 12.03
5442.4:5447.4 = 12.58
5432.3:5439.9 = 12.45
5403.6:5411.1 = 11.55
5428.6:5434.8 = 11.71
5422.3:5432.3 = 11.81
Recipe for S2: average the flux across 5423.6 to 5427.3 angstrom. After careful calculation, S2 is 11.7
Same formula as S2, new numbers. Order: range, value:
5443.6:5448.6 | 12.2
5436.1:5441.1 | 12.4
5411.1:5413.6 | 11.7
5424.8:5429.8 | 11.6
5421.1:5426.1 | 11.8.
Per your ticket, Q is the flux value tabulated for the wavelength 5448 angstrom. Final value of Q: 11.93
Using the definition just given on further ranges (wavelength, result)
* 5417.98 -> 12.03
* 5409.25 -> 11.04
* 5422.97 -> 11.81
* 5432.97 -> 11.39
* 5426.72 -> 11.71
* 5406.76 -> 11.39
